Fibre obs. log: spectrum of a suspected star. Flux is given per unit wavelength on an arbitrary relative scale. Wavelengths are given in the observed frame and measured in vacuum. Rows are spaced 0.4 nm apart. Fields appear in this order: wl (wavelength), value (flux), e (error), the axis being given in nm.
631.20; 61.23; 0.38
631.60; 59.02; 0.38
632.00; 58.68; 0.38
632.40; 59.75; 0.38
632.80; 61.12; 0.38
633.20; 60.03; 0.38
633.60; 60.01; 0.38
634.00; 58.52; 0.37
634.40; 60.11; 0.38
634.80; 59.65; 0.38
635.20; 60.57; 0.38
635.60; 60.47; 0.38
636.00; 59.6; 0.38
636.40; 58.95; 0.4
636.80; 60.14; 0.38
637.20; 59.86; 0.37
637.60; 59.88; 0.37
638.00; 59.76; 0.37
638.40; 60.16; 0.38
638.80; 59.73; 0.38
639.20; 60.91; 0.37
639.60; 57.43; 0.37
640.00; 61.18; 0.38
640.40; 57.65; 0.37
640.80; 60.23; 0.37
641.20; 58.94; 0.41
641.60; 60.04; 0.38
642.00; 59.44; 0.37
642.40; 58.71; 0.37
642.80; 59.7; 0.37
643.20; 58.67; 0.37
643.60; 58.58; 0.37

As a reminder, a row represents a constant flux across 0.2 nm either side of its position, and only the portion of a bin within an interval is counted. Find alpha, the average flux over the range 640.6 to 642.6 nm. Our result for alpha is 59.5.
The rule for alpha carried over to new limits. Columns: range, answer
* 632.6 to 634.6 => 60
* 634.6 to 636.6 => 59.8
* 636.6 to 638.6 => 60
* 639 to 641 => 59.5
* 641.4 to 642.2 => 59.7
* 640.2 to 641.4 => 58.9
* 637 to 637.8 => 59.9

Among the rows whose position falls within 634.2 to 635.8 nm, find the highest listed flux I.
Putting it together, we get 60.57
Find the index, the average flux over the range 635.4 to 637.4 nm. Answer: 59.8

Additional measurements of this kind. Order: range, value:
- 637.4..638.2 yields 59.8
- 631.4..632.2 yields 58.9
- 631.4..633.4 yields 59.7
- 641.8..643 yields 59.3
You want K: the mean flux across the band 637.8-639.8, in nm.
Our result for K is 59.6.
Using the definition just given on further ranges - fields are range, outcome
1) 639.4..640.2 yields 59.3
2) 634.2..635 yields 59.9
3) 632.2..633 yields 60.4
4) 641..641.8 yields 59.5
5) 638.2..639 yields 59.9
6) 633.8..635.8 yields 59.9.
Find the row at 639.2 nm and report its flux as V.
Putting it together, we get 60.91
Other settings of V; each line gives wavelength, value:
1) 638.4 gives 60.16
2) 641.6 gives 60.04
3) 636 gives 59.6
